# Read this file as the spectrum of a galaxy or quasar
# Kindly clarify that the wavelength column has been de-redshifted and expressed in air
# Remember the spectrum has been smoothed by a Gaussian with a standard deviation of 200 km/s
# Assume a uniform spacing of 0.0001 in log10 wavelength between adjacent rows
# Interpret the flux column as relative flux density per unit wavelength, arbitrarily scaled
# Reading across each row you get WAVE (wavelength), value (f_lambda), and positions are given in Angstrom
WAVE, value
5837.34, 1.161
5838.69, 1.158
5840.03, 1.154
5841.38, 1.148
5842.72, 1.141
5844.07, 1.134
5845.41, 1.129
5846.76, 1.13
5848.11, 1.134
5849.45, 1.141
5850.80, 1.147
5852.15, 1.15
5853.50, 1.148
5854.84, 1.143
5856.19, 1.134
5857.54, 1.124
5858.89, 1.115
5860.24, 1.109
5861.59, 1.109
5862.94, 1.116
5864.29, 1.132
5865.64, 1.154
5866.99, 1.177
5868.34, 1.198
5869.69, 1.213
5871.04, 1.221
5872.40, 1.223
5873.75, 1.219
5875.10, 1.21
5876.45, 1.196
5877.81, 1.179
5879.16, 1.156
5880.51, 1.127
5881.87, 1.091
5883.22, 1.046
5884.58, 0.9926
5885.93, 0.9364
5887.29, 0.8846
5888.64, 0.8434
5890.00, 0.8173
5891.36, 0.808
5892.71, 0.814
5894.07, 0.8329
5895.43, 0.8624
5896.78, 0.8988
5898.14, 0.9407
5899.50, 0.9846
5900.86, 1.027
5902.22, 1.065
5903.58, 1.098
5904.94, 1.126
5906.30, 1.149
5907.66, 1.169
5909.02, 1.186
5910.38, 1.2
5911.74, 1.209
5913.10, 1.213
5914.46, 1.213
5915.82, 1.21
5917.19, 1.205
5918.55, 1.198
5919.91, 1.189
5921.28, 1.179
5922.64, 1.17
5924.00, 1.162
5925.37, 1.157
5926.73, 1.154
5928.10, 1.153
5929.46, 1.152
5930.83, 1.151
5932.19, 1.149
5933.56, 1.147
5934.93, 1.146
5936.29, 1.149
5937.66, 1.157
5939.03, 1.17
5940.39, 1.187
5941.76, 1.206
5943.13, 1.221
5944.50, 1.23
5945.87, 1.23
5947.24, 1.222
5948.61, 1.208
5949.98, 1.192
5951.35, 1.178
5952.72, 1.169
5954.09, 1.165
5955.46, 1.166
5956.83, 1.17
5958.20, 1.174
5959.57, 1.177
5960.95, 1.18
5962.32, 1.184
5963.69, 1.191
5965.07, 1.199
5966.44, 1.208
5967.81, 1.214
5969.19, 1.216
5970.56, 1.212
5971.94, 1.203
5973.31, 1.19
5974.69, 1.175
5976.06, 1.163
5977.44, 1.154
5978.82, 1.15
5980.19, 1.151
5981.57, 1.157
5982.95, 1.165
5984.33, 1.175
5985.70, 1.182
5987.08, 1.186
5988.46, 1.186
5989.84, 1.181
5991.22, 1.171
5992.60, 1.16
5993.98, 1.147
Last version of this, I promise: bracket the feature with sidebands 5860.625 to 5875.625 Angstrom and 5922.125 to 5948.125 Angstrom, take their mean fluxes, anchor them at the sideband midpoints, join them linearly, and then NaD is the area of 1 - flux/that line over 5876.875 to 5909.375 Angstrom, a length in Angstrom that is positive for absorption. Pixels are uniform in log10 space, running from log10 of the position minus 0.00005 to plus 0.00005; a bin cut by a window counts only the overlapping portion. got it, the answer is 4.8 Angstrom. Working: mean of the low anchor 1.18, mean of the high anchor 1.17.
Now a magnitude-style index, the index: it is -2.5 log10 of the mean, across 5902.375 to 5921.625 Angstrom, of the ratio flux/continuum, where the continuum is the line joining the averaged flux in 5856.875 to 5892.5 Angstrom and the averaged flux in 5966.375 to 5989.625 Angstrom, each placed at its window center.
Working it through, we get -0.05 mag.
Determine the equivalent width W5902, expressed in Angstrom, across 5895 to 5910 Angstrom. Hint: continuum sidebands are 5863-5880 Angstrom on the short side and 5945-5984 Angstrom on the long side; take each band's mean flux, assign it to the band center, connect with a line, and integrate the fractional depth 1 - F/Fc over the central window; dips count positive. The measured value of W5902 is 1.7 Angstrom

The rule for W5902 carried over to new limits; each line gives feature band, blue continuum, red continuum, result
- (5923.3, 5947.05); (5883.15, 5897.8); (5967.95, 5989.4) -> -3.3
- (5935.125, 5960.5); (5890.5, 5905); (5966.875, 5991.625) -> -2.3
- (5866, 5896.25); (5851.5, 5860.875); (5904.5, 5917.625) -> 2.8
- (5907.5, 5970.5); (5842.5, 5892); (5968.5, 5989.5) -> -1.8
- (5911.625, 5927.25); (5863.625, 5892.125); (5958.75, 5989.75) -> -0.8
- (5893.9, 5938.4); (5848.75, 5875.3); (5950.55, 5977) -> 1.8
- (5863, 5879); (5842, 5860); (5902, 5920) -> -0.6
